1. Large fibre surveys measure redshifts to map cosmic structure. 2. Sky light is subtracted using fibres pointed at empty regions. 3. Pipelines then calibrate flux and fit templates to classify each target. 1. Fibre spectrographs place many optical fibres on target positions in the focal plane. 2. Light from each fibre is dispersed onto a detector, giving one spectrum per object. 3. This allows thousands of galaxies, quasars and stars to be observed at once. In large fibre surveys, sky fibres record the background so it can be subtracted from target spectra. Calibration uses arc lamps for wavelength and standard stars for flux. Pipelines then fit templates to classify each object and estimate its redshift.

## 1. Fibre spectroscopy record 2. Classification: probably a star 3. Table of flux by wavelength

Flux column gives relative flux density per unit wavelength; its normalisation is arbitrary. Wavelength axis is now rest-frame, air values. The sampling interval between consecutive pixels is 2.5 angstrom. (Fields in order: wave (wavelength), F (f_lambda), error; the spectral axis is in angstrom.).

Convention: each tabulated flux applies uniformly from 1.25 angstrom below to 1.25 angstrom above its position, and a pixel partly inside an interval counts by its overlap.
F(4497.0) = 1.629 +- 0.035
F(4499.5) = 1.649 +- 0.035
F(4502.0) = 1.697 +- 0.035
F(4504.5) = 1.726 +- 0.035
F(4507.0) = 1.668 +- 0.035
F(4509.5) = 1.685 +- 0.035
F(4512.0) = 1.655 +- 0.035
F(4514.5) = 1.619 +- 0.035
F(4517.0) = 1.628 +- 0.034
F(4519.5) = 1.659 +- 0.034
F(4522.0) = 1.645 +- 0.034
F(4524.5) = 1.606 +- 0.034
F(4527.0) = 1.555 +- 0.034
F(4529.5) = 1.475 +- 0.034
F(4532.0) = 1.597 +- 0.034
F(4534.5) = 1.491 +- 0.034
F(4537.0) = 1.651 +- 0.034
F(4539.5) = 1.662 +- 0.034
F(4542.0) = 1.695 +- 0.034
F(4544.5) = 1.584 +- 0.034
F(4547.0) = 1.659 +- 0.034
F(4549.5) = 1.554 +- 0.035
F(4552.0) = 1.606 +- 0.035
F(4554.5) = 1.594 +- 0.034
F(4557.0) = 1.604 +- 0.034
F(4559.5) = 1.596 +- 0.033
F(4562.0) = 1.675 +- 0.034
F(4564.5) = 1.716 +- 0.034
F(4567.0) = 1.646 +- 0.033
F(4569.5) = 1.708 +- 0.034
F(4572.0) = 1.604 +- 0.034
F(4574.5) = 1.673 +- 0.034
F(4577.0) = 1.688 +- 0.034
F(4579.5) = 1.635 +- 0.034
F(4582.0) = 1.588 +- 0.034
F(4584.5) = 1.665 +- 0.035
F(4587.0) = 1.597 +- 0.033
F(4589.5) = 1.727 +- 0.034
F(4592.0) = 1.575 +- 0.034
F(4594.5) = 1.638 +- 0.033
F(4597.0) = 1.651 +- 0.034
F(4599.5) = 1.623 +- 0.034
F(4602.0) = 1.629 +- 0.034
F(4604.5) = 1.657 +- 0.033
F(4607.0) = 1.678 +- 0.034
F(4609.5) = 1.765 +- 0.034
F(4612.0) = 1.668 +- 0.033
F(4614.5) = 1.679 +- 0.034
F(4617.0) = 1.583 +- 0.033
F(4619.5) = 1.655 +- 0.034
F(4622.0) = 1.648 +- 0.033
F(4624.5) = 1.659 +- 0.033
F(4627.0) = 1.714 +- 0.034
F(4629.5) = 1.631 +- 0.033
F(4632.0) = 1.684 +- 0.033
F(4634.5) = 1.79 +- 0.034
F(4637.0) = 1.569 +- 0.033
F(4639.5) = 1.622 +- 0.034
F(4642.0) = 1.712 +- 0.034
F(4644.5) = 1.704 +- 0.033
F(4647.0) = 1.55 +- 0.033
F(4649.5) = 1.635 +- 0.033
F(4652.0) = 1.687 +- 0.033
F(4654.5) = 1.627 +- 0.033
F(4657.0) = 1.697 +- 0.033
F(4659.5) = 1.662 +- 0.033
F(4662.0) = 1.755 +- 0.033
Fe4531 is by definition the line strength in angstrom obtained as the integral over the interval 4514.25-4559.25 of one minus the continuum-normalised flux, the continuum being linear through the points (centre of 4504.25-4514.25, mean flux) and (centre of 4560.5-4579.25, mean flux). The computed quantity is 1.8 angstrom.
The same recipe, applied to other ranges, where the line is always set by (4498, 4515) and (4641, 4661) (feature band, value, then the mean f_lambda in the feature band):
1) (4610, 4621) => 0.1 angstrom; 1.65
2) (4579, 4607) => 0.5 angstrom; 1.64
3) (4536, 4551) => 0.3 angstrom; 1.63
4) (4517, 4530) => 0.6 angstrom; 1.6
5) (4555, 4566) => 0.2 angstrom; 1.64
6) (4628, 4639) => 0.0 angstrom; 1.67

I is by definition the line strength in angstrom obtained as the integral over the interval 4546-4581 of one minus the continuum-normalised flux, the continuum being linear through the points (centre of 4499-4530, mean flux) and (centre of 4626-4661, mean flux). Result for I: 0.2 angstrom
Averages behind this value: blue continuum 1.64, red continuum 1.66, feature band 1.64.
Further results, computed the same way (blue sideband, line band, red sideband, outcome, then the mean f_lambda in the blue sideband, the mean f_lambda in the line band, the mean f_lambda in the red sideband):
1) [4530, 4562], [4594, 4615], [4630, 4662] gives -0.3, 1.61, 1.67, 1.66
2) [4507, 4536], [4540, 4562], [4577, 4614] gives 0.1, 1.6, 1.62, 1.65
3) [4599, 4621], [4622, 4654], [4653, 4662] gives 0.2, 1.66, 1.66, 1.68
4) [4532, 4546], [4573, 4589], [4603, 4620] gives 0.0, 1.62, 1.64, 1.67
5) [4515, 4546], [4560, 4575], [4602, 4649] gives -0.4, 1.6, 1.67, 1.66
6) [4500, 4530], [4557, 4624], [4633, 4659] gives 0.0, 1.64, 1.65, 1.66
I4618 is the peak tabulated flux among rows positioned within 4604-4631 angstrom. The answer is 1.765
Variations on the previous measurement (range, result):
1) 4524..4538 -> 1.651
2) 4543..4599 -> 1.727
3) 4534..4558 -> 1.695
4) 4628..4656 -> 1.79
